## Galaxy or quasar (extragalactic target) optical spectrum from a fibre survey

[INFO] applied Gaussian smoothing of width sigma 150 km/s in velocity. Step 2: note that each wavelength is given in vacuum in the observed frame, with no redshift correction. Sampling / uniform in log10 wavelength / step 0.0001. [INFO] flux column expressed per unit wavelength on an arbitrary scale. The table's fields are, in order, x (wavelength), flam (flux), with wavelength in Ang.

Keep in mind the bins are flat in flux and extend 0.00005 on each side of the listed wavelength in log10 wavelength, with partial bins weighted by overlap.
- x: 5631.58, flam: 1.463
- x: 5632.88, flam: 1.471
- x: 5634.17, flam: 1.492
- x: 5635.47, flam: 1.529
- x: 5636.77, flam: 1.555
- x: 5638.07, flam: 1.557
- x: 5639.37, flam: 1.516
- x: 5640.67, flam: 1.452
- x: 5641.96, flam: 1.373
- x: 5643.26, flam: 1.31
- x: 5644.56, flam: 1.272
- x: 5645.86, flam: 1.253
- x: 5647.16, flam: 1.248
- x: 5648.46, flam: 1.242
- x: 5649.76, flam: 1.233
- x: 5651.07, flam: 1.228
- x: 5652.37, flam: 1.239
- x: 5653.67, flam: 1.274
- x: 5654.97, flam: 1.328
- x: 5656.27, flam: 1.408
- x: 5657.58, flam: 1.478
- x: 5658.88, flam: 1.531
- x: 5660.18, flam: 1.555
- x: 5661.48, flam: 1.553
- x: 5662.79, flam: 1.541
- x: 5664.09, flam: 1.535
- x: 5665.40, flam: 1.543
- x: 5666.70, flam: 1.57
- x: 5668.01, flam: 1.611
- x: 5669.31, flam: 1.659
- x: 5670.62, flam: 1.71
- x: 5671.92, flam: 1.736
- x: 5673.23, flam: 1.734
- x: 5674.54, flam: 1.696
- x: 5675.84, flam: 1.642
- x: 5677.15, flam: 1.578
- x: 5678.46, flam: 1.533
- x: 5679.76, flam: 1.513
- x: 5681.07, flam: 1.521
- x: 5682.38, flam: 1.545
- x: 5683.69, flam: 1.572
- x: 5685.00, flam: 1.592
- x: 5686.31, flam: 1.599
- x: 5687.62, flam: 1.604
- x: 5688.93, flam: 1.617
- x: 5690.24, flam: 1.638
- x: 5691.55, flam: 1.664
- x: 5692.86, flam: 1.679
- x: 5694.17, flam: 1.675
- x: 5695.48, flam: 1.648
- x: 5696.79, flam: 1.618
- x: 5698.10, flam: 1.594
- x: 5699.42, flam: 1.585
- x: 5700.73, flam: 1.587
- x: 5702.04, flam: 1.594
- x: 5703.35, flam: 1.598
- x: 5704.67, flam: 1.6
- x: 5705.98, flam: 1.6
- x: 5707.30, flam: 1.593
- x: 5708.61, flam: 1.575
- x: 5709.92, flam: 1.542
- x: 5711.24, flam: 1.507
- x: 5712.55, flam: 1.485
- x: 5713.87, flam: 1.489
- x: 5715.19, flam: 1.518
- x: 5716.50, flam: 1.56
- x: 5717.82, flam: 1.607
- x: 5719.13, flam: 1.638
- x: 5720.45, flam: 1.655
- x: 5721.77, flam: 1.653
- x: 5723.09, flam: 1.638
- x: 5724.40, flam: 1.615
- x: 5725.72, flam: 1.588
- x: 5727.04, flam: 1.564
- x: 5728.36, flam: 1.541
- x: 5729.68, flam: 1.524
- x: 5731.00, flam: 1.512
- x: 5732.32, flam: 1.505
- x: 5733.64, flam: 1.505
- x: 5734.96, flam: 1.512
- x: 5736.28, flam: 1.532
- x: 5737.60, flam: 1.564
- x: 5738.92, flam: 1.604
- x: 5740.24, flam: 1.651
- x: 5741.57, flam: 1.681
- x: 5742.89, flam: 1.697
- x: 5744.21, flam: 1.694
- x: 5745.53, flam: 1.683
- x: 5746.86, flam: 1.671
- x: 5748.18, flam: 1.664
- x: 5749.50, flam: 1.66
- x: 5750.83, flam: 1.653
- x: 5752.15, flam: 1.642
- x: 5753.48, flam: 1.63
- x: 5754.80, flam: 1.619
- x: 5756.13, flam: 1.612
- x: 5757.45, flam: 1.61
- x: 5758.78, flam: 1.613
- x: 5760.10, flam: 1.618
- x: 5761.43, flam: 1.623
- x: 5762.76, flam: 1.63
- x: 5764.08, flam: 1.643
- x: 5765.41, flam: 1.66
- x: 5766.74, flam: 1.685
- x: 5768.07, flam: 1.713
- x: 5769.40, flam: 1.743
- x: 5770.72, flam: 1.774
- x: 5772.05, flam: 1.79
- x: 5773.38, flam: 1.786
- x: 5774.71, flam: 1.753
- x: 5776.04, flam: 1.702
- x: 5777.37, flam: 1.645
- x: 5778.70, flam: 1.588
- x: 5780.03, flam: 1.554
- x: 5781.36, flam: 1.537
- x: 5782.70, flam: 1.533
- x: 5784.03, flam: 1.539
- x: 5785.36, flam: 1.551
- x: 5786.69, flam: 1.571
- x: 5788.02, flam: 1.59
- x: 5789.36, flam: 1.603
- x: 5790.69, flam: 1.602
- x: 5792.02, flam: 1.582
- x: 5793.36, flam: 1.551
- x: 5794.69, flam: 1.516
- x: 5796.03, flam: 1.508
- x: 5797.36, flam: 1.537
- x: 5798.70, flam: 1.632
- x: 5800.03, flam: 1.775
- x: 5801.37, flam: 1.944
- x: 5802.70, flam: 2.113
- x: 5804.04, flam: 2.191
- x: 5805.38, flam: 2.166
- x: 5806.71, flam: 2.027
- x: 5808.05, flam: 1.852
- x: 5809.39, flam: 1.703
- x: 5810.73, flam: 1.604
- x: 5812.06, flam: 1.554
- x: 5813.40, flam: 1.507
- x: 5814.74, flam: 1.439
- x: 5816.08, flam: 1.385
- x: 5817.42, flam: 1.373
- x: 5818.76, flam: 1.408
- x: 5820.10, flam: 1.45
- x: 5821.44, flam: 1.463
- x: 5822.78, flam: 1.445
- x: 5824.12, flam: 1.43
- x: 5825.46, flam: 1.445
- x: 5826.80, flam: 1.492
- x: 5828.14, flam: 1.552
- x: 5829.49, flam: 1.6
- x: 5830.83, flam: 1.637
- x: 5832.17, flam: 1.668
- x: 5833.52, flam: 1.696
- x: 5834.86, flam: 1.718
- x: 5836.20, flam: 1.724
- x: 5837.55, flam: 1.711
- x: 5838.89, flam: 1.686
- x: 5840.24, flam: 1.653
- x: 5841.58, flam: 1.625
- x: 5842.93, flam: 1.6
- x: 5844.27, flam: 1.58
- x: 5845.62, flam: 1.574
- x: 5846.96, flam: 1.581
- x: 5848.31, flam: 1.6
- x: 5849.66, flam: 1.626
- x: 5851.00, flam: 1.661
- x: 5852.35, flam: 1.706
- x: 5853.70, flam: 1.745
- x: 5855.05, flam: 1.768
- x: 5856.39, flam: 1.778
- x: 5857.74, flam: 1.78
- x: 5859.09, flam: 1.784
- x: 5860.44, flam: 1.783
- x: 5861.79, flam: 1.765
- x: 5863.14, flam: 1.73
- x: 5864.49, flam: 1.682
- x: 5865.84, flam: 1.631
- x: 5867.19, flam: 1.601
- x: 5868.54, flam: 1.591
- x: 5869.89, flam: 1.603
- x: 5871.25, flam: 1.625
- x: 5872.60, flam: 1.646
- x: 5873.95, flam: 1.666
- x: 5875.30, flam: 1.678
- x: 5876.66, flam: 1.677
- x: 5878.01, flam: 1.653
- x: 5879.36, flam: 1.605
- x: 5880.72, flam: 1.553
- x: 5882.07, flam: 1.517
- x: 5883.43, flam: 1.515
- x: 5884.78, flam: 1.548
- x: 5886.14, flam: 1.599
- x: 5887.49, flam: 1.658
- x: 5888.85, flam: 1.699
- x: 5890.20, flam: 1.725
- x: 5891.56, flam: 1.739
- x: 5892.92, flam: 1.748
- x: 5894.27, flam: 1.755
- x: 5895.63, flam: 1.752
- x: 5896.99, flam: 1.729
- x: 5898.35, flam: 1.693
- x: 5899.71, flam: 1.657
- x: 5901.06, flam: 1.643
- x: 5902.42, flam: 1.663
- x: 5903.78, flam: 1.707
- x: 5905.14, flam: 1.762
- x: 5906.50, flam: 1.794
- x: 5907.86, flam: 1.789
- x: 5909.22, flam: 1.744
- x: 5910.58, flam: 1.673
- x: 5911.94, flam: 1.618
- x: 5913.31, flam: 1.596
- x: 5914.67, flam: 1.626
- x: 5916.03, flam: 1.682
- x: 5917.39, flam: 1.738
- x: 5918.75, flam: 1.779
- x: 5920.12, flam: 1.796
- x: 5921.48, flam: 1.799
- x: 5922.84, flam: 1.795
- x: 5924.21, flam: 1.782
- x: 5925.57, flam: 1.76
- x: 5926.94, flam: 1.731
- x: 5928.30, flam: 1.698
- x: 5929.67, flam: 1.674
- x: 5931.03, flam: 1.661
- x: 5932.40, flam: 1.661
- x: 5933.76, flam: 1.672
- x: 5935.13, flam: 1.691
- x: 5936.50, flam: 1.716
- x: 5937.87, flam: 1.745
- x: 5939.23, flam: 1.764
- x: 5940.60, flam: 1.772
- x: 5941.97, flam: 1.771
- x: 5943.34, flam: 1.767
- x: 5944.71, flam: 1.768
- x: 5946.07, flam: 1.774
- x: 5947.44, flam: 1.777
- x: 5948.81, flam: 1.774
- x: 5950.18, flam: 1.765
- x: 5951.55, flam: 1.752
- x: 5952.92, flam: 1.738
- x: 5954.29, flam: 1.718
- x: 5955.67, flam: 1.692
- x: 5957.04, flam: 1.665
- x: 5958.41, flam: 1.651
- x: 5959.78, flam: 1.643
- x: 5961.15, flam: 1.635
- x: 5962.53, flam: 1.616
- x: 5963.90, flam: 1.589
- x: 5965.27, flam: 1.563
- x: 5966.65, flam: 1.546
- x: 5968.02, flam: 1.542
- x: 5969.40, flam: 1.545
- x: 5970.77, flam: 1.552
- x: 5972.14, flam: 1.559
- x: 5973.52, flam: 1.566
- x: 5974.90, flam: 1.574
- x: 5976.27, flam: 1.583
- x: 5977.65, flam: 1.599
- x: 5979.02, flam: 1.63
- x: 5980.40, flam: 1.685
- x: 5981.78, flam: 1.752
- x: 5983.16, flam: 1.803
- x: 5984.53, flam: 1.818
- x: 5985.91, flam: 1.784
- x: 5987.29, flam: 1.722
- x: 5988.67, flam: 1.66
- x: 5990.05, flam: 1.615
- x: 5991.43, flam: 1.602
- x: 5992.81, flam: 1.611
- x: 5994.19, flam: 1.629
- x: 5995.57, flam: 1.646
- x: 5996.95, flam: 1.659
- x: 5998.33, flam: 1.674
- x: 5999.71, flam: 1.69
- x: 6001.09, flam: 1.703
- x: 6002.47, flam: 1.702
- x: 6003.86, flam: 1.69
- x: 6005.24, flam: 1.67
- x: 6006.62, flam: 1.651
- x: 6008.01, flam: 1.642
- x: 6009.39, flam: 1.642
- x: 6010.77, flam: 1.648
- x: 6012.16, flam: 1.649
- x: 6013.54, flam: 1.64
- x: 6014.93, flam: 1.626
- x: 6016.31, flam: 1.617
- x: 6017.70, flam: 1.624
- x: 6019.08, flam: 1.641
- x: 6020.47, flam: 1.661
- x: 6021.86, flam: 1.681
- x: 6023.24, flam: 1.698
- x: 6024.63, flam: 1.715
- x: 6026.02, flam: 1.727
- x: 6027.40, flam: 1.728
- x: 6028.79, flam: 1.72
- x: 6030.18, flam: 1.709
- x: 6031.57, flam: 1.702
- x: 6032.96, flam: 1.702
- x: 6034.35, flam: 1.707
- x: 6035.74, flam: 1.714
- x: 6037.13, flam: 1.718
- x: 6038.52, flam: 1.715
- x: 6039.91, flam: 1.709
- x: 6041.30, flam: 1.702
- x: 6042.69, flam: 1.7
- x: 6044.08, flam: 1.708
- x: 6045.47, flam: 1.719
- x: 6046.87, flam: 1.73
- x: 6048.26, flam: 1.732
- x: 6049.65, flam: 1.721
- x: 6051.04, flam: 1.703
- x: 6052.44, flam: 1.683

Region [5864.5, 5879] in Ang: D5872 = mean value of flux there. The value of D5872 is 1.64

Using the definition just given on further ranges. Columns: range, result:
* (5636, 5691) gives 1.5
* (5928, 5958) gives 1.73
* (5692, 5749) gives 1.59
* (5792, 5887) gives 1.65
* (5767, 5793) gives 1.64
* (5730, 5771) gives 1.63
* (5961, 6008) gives 1.64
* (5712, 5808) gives 1.65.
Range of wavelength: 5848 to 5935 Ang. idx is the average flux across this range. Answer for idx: 1.69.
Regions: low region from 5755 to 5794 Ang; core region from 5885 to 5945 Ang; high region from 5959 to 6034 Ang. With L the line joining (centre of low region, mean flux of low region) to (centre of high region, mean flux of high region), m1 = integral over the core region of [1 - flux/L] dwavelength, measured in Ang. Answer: -2.5 Ang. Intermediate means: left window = 1.63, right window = 1.65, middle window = 1.72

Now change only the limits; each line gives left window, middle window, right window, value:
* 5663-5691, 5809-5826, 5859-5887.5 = 1.6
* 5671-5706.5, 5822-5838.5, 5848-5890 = 0.6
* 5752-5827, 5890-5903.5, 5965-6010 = -0.6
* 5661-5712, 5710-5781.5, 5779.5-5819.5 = 0.2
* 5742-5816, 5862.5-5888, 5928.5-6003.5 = 0.8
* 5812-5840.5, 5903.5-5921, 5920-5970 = -0.6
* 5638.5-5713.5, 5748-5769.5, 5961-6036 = -1.2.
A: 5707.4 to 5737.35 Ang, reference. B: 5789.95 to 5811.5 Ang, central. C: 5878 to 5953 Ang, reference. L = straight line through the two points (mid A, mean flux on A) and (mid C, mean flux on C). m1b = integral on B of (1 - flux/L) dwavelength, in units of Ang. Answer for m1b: -2.0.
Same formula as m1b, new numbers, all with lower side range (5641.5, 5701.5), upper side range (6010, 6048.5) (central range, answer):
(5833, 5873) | -1.7 Ang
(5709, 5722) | -0.2 Ang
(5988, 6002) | 0.2 Ang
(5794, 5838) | -1.5 Ang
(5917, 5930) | -0.9 Ang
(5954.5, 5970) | 0.4 Ang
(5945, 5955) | -0.6 Ang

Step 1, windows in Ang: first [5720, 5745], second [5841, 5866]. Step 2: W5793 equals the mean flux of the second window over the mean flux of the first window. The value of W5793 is 1.06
